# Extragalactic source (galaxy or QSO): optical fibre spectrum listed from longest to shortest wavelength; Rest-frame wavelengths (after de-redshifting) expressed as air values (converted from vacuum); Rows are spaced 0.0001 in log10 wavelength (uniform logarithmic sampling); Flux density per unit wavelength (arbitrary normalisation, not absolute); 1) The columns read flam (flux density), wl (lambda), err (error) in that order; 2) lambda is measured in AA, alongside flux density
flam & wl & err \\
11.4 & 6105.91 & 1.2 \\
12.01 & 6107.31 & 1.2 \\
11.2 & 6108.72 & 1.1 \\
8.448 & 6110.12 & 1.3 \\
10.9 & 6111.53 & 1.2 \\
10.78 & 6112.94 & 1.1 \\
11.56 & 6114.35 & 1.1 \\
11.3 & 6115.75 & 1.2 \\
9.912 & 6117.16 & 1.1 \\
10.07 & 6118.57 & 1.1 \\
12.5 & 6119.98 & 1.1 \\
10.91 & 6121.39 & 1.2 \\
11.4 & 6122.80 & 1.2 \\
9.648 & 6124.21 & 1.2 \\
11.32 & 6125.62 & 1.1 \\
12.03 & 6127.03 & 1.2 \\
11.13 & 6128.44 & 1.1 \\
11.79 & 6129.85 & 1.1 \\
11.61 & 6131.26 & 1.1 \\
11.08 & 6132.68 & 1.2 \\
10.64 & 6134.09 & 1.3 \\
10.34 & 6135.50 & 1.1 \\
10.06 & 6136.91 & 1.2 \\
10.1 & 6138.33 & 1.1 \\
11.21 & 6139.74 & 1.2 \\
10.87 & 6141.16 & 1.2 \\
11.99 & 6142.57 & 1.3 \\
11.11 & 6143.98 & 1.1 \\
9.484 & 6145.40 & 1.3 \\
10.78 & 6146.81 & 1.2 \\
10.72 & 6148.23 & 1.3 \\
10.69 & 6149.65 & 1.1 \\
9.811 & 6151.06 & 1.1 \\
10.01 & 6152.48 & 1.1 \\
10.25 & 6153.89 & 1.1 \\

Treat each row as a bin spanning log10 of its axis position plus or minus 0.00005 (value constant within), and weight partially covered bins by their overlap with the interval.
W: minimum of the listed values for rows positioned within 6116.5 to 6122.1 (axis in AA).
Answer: 9.912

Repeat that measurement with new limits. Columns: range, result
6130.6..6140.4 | 10.06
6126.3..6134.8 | 10.64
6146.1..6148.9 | 10.72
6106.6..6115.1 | 8.448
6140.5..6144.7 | 10.87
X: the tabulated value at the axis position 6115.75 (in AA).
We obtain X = 11.3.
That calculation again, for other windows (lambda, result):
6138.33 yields 10.1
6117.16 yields 9.912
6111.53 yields 10.9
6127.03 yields 12.03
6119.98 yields 12.5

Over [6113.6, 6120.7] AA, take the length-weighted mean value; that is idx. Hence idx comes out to 11.1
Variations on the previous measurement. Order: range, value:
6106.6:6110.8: 10.6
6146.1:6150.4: 10.7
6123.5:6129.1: 11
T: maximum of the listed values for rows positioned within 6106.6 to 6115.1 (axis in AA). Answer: 12.01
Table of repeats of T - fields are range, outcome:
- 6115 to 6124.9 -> 12.5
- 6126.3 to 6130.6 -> 12.03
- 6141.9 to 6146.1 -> 11.99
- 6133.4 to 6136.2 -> 10.64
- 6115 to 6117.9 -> 11.3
